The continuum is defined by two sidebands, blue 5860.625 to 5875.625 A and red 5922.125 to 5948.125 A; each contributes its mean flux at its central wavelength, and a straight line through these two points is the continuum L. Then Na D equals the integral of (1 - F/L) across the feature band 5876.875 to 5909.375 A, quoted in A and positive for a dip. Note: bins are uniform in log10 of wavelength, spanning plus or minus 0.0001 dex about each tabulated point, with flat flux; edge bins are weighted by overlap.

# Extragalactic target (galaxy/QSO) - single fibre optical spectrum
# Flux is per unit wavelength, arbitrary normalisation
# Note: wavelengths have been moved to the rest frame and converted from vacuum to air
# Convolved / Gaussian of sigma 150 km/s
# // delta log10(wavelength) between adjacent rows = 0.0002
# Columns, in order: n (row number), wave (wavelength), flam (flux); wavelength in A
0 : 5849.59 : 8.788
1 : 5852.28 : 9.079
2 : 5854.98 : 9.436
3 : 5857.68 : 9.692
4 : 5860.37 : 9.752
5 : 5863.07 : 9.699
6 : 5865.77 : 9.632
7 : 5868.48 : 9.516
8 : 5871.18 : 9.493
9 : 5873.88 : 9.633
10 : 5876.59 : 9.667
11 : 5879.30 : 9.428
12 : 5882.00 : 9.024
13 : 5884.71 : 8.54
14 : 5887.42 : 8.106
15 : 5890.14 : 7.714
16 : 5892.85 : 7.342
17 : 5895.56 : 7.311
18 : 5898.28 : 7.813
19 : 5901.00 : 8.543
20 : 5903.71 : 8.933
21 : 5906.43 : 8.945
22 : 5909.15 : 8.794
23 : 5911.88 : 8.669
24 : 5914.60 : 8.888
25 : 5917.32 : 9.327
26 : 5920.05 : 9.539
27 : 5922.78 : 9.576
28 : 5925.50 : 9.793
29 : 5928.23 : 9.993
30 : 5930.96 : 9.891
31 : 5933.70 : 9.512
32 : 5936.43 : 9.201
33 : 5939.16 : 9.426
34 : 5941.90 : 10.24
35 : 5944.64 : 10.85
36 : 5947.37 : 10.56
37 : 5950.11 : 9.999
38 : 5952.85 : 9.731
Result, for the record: 4.39 A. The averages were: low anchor 9.6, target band 8.4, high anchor 9.9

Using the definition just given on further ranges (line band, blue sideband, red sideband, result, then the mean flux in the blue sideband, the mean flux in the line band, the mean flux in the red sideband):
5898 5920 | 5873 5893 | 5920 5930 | 1.3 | 8.74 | 8.83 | 9.76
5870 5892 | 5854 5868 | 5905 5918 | 1.0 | 9.64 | 8.91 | 8.9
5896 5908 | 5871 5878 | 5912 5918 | 0.9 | 9.61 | 8.47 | 9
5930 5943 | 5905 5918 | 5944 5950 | 0.6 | 8.9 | 9.63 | 10.6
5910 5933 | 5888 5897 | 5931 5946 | -1.2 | 7.51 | 9.44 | 9.84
